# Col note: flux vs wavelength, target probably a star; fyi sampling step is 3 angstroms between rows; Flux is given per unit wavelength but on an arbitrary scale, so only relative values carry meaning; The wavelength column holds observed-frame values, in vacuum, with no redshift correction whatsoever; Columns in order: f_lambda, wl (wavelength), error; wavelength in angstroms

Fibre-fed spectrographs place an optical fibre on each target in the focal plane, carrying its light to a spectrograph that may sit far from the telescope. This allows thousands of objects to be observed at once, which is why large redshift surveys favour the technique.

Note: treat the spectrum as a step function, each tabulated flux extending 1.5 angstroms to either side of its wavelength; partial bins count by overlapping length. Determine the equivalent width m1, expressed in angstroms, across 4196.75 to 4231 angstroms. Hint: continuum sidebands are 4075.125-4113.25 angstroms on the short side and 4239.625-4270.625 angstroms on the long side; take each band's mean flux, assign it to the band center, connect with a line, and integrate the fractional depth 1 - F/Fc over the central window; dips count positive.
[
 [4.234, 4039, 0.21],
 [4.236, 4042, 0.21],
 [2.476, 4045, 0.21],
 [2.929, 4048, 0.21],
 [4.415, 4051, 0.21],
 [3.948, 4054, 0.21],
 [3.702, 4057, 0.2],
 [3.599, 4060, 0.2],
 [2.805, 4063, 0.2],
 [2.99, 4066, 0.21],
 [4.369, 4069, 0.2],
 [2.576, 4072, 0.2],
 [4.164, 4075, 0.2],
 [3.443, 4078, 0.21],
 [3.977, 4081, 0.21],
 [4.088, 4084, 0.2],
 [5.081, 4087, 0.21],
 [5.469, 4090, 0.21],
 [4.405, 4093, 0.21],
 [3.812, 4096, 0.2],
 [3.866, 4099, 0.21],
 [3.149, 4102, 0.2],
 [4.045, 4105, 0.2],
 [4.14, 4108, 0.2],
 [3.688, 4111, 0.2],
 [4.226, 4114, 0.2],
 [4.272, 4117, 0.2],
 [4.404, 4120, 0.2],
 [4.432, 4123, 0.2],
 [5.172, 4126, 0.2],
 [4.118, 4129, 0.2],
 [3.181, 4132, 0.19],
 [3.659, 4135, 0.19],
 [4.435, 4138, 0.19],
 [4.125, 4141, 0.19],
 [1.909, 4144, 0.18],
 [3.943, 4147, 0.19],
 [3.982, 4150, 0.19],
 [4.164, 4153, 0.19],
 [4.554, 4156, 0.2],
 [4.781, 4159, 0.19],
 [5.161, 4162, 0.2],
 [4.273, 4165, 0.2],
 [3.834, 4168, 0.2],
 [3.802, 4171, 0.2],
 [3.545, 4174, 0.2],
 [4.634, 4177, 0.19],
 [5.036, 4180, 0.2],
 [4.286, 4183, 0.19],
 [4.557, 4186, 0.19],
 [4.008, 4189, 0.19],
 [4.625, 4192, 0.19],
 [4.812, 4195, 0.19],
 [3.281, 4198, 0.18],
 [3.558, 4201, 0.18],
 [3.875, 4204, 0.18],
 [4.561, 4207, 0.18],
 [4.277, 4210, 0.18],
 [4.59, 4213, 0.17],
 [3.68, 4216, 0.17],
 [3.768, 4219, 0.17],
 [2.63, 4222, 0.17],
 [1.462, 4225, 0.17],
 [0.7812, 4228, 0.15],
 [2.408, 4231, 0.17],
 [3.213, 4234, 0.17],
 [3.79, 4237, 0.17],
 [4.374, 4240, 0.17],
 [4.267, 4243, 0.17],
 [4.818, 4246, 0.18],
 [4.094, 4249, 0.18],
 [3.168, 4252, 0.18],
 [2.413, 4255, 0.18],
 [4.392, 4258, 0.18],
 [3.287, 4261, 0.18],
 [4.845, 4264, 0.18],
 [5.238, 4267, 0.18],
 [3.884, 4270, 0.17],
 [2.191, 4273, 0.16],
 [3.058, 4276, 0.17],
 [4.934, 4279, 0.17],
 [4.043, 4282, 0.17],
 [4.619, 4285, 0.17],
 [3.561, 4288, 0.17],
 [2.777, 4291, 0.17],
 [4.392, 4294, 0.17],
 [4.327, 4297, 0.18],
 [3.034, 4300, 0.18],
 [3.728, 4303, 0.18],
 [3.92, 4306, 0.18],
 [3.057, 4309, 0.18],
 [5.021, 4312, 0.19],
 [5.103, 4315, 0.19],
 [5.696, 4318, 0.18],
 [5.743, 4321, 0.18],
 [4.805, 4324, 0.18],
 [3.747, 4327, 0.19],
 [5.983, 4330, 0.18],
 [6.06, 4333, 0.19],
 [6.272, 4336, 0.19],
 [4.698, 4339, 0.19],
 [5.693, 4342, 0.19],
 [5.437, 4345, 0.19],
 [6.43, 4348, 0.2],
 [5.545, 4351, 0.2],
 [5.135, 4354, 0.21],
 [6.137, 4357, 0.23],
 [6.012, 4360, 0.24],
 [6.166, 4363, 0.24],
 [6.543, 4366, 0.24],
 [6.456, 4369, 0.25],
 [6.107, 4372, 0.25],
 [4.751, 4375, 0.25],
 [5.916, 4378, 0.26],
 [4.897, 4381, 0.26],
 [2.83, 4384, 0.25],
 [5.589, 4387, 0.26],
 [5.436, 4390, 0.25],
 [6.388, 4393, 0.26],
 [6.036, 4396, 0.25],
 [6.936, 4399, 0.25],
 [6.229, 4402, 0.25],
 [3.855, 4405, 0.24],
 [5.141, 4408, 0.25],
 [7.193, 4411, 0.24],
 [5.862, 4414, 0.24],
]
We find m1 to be 6.7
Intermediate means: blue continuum 4.1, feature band 3.28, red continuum 4.07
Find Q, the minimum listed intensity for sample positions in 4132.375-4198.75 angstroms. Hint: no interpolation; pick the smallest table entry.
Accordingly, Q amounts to 1.909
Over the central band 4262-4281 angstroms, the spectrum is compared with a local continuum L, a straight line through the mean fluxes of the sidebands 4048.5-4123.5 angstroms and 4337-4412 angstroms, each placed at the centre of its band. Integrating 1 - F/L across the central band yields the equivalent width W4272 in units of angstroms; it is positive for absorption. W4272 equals 3.9 angstroms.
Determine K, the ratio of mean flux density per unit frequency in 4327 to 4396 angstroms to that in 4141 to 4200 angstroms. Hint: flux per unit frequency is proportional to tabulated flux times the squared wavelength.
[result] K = 1.48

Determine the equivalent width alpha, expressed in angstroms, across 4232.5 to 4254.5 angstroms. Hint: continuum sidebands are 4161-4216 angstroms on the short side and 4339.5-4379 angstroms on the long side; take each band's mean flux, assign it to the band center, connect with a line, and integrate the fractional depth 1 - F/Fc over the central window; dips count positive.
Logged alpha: 4.0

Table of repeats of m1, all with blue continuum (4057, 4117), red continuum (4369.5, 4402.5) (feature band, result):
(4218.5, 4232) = 7.5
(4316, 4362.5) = -2.3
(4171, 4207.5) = 2.1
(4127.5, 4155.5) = 3.0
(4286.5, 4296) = 2.7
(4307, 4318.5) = 1.2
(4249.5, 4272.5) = 4.9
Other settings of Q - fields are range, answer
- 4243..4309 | 2.191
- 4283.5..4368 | 2.777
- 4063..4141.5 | 2.576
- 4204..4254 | 0.7812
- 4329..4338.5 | 5.983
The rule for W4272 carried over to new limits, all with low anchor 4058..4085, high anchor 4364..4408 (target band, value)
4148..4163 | -1.46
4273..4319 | 9.09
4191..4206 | 1.14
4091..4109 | -1.01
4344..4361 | -1.40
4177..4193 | -0.89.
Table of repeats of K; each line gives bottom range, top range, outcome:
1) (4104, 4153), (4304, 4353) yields 1.43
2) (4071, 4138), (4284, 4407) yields 1.42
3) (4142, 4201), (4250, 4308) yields 0.96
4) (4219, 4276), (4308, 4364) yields 1.66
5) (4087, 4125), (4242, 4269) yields 1.03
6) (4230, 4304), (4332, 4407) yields 1.56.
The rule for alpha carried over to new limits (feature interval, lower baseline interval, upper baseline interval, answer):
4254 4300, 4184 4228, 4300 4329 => 4.0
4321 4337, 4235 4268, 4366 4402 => -1.3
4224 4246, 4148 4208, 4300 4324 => 6.6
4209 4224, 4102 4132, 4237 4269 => 1.5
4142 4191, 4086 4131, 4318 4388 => 4.4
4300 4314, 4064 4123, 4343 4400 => 3.8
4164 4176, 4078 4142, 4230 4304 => 0.4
